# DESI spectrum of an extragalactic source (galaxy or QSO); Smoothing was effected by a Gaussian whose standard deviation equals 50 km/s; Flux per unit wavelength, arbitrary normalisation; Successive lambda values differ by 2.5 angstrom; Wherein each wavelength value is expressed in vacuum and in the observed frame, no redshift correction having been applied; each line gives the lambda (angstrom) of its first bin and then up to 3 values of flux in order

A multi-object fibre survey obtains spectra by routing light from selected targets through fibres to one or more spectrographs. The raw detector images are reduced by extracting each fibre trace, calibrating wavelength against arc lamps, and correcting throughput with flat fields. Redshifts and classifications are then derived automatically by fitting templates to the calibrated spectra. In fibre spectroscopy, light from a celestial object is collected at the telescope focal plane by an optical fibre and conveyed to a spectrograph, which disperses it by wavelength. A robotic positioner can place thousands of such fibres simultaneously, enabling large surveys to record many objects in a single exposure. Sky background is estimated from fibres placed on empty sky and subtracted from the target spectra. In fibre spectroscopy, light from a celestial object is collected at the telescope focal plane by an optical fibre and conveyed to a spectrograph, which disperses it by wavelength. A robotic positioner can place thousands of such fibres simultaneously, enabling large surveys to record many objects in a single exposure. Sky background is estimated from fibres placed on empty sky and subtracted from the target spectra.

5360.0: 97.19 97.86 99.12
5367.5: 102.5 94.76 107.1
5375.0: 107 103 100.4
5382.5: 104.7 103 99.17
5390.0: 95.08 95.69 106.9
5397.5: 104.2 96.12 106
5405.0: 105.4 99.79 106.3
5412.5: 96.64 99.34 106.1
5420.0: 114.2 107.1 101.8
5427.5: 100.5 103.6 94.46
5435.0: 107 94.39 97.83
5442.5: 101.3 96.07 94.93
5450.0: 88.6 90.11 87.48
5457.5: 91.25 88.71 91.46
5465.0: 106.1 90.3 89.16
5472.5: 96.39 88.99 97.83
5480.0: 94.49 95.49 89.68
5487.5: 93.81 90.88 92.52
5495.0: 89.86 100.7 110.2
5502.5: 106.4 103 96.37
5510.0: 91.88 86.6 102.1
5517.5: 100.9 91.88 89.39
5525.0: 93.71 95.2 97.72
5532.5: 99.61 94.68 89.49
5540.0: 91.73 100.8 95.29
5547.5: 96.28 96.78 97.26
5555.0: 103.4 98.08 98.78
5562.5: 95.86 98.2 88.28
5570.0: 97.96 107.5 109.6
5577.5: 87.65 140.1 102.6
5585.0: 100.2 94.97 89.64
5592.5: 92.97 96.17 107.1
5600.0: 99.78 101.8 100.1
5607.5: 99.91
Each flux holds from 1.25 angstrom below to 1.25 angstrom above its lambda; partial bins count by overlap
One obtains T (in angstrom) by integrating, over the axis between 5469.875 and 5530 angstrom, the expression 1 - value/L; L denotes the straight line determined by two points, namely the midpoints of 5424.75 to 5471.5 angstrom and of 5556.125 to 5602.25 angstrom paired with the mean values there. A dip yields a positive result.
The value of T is 1.2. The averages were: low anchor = 95.4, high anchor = 100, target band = 95.5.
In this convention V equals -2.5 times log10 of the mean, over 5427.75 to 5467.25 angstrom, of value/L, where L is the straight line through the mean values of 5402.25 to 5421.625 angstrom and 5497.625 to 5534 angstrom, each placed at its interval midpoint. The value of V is 0.070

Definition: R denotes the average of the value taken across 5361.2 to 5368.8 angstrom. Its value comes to 99.8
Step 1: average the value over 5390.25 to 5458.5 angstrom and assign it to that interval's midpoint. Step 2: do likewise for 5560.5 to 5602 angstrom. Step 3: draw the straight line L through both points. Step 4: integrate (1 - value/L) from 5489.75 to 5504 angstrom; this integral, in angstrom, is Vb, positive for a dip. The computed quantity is 0.1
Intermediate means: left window 99.7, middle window 99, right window 101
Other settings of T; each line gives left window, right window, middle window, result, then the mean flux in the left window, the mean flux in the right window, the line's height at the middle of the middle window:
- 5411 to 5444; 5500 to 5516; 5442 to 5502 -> 3.6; 102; 98.6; 100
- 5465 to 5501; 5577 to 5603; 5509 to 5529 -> 0.6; 94.6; 102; 96.9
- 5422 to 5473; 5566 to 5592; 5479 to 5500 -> 0.7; 96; 102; 97.7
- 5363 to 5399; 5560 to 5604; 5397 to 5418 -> -0.1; 101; 101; 101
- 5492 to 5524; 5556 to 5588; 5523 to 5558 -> 1.1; 97.1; 102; 99.5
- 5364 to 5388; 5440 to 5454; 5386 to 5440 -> -2.0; 102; 94.4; 98.1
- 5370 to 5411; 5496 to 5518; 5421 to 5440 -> 0.0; 102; 99.6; 101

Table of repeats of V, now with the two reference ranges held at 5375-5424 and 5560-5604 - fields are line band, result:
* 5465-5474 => 0.09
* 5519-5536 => 0.07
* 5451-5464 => 0.13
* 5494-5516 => 0.03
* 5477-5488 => 0.09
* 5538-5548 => 0.06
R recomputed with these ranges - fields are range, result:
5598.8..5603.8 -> 101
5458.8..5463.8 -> 90.3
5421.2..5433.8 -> 102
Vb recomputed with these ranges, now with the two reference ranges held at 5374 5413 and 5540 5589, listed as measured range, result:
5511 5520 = 0.4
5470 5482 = 0.8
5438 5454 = 1.1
